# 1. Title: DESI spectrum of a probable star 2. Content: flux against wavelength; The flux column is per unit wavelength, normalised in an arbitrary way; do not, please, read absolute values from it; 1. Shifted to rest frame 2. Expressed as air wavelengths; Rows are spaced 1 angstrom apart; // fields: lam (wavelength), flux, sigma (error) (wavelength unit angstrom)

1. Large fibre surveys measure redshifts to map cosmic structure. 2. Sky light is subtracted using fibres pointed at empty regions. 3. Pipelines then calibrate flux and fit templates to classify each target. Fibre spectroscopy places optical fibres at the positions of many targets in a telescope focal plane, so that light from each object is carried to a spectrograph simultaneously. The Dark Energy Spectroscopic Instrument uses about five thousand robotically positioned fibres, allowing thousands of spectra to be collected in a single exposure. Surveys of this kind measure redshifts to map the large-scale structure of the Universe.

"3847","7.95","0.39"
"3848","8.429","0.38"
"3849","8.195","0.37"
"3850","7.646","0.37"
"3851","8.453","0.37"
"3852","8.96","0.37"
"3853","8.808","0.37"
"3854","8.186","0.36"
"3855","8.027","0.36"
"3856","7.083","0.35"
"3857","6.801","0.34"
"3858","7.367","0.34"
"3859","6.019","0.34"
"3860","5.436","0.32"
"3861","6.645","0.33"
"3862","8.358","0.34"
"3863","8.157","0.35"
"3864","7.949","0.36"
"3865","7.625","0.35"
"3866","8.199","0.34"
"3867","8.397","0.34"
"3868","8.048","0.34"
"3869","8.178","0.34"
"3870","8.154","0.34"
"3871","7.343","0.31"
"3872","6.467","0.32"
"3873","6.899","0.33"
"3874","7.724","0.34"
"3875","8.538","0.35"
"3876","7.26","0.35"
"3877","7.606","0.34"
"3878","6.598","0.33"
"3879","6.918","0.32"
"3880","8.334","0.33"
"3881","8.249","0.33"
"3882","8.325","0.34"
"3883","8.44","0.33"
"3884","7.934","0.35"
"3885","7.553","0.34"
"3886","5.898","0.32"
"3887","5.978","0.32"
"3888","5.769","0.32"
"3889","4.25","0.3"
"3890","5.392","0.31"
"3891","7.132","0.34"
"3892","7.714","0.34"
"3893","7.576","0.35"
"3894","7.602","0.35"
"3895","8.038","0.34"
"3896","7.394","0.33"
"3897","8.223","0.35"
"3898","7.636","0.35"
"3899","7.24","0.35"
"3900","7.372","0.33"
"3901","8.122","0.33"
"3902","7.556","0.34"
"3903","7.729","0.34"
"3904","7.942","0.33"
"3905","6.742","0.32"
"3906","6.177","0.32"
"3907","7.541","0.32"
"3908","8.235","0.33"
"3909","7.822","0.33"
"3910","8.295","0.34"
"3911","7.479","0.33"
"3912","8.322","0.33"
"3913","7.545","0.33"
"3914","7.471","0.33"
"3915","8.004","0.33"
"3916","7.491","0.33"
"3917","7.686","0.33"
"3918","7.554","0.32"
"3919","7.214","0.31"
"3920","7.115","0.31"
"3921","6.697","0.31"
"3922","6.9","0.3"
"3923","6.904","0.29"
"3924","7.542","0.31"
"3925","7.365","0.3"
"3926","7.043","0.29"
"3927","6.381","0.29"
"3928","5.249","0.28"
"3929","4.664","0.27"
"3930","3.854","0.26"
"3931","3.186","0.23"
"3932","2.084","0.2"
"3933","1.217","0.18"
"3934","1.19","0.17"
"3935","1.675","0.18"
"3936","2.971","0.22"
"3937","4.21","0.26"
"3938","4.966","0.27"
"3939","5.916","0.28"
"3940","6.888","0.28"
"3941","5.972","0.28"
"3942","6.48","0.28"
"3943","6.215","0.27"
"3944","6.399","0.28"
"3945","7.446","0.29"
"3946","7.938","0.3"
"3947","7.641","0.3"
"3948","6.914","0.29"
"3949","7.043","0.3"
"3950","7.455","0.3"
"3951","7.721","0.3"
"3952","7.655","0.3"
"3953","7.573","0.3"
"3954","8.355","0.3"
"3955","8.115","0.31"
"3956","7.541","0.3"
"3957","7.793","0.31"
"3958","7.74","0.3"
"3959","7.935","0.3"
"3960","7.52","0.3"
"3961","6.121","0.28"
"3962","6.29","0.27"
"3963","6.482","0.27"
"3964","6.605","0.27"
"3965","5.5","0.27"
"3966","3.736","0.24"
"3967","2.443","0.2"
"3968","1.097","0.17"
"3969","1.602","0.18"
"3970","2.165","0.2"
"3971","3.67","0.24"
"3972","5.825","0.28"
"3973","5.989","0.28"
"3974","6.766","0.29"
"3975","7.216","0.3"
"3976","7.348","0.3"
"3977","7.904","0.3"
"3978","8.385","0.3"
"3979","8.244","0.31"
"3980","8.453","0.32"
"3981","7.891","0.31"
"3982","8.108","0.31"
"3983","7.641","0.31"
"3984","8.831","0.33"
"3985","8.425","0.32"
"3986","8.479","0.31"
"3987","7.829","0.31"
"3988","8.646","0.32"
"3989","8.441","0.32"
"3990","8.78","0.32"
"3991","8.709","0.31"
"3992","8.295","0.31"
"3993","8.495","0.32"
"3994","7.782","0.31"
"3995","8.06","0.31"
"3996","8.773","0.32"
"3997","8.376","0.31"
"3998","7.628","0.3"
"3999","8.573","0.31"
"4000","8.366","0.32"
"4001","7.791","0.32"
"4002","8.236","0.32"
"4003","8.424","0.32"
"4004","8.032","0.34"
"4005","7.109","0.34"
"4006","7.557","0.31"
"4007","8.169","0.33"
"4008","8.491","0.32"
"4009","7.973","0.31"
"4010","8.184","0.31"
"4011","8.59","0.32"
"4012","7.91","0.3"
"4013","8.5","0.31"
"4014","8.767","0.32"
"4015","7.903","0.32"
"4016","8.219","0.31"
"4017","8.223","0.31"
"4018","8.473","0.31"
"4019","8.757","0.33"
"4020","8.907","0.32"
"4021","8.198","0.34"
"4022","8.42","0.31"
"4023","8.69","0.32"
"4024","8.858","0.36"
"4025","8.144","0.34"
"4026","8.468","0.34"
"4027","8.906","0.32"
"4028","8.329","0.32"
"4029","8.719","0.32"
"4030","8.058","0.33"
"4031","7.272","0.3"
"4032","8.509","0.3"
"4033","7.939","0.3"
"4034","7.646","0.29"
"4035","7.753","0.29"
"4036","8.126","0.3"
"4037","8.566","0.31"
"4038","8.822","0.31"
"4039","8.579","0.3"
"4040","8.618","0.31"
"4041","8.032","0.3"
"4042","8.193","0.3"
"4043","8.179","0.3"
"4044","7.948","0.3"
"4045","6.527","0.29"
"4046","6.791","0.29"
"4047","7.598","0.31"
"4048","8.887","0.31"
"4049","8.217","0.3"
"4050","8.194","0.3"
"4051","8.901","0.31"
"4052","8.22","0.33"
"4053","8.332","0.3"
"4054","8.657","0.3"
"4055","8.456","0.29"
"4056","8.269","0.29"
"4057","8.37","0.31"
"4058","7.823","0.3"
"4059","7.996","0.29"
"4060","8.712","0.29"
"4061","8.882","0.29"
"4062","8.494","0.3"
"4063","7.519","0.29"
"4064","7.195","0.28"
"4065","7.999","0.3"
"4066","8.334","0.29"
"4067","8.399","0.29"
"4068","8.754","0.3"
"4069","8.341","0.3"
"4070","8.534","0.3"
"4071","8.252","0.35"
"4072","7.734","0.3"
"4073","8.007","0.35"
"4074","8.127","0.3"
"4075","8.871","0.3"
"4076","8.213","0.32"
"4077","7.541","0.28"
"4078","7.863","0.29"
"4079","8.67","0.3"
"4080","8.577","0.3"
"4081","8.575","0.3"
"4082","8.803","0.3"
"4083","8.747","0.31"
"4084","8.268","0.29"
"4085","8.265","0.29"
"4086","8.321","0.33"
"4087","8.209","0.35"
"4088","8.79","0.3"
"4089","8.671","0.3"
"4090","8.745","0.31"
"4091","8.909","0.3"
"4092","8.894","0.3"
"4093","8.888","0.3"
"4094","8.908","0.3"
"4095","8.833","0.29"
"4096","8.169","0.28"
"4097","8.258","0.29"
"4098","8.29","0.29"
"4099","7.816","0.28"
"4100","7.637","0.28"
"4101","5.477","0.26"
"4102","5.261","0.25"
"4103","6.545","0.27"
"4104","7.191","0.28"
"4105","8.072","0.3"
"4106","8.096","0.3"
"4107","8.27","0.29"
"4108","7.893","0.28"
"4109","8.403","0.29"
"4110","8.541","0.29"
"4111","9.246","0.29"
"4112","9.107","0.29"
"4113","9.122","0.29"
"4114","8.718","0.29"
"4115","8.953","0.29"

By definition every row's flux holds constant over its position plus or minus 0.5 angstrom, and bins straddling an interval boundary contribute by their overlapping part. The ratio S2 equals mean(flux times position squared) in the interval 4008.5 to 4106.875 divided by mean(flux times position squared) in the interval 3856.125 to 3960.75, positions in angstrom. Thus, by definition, 1.3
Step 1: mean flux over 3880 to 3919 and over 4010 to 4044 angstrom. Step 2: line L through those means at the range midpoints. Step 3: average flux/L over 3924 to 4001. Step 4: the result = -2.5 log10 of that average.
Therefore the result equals 0.21 mag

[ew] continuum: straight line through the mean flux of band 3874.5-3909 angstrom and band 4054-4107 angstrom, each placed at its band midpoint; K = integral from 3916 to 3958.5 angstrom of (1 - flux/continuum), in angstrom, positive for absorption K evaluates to 7.7 angstrom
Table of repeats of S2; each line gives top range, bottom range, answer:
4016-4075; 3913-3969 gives 1.43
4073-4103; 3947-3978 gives 1.39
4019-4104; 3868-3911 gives 1.21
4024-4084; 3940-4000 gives 1.21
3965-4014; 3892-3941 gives 1.18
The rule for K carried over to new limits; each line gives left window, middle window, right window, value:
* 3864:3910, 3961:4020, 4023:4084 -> 4.3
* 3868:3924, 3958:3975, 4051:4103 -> 5.7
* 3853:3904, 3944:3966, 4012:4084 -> 1.7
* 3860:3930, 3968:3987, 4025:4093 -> 2.7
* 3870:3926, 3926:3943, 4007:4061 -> 7.3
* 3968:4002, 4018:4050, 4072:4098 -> -1.2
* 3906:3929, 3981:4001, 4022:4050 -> -1.2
